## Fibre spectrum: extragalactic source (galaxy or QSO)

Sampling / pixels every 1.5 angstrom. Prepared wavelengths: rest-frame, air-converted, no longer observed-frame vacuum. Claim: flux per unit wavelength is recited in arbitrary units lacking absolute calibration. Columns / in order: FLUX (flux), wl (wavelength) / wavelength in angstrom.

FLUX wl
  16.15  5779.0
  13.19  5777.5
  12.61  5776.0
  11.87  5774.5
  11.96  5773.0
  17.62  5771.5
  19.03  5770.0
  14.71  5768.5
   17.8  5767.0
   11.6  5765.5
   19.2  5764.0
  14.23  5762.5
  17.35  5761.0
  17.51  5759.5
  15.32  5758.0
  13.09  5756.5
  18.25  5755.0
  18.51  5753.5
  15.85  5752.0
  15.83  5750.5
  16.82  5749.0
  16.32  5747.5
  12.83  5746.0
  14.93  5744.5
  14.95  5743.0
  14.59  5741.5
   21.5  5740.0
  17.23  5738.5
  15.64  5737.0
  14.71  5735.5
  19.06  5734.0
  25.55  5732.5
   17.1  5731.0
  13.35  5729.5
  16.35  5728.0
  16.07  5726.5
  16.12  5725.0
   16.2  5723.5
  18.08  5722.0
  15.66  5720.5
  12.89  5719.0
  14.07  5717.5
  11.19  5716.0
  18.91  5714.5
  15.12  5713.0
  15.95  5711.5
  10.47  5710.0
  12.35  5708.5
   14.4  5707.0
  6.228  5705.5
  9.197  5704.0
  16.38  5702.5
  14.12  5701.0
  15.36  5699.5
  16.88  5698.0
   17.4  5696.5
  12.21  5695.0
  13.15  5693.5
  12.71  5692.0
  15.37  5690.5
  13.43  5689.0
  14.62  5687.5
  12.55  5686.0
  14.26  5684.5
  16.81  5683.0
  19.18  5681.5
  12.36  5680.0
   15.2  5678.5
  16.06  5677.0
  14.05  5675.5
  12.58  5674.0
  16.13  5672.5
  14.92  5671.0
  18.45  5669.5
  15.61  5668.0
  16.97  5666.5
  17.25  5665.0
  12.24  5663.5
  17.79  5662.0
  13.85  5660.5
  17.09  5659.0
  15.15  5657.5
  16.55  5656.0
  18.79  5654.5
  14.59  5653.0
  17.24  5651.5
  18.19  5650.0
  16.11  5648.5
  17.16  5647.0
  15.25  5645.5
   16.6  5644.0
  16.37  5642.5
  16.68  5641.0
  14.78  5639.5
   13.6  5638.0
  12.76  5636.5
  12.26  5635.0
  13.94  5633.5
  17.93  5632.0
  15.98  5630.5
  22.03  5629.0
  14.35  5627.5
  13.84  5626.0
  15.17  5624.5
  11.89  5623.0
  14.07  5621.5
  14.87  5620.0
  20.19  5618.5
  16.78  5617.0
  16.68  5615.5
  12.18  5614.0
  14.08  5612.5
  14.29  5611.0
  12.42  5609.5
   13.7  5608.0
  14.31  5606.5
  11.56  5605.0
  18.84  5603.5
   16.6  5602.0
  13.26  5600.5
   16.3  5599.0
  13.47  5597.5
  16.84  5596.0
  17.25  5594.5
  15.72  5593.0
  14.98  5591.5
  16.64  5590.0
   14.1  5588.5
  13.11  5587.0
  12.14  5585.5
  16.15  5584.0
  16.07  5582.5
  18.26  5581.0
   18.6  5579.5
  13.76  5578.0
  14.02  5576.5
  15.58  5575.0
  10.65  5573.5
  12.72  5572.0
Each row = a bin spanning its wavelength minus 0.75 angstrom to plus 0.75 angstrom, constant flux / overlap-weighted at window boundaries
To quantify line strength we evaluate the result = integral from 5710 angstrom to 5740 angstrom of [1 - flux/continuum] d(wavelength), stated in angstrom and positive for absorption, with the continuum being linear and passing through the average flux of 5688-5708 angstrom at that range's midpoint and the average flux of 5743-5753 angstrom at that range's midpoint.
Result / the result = -3.3 angstrom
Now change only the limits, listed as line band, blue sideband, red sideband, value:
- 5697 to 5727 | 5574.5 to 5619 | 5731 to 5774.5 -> 3.4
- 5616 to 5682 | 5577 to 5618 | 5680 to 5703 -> -3.3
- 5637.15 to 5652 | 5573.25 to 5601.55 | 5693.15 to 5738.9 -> -1.0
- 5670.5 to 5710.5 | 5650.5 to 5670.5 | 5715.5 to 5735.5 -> 5.5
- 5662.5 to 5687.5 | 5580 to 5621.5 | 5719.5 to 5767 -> 0.9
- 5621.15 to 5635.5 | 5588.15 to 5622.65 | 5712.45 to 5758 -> 0.1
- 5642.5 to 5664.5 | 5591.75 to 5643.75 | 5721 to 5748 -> -0.8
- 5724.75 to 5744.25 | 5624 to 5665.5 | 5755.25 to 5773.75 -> -1.5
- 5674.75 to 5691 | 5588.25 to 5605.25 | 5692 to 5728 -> -0.3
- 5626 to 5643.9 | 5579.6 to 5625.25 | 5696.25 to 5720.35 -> -0.9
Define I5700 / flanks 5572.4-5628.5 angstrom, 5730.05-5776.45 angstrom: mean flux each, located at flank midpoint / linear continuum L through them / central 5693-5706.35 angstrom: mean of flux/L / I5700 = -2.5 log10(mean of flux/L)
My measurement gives 0.17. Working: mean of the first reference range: 15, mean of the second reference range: 16.3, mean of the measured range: 13.4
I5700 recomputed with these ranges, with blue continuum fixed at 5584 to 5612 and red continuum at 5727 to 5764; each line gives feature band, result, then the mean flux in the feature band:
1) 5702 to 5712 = 0.326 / 11.9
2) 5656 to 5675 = -0.005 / 15.7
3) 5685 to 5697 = 0.150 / 13.9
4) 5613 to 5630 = -0.039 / 15.6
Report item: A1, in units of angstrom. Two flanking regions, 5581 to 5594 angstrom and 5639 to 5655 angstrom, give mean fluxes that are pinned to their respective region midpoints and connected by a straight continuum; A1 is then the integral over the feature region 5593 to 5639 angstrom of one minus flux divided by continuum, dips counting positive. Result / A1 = 2.08 angstrom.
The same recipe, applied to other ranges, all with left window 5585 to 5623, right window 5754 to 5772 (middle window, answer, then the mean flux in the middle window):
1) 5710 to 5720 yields 0.9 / 14.4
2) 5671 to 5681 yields 0.6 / 14.6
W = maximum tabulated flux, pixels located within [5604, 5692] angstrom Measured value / 22.03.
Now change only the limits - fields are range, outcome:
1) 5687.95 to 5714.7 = 18.91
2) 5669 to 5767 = 25.55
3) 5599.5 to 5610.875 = 18.84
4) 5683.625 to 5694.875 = 15.37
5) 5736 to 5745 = 21.5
